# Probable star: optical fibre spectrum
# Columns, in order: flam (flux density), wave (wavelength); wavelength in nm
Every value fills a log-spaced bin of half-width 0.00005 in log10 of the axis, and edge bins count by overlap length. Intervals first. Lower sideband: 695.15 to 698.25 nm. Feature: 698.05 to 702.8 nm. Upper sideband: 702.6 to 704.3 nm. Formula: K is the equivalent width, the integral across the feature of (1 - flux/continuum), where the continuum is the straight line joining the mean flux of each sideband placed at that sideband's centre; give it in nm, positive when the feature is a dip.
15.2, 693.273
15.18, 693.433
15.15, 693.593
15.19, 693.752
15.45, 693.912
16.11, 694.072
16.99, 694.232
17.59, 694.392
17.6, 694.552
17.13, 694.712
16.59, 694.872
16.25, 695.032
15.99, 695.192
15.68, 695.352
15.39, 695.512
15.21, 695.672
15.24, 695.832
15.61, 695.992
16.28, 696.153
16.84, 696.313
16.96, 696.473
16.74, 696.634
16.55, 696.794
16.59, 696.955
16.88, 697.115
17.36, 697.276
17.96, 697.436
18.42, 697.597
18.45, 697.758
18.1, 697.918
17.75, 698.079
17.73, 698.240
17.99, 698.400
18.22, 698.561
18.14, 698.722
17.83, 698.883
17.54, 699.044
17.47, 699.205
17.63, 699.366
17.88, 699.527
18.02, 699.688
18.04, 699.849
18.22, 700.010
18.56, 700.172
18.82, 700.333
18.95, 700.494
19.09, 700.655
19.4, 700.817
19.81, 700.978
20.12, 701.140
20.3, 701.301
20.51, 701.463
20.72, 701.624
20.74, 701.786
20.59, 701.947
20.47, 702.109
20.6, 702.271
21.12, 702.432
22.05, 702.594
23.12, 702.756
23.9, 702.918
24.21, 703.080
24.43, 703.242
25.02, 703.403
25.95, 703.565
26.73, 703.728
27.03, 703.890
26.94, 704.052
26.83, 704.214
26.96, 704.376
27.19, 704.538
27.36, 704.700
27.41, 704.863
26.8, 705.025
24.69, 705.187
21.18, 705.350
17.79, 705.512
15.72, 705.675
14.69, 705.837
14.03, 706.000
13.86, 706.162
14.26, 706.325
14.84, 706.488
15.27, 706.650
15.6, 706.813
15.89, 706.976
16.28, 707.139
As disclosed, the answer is 0.49 nm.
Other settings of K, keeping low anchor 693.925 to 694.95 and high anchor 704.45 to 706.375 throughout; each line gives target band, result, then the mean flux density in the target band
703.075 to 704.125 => -0.31 nm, 25.9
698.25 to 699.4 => 0.03 nm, 17.8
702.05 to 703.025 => -0.12 nm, 22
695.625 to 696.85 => 0.09 nm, 16.2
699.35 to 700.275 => 0.03 nm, 18.1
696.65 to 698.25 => 0.03 nm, 17.5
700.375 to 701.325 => -0.03 nm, 19.5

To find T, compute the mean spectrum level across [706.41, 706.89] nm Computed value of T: 15.2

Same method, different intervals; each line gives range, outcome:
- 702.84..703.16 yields 24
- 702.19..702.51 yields 20.9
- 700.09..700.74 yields 18.8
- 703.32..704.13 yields 26.3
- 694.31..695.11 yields 17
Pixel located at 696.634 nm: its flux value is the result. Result 16.74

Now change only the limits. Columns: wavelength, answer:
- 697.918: 18.1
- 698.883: 17.83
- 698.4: 17.99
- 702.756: 23.12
